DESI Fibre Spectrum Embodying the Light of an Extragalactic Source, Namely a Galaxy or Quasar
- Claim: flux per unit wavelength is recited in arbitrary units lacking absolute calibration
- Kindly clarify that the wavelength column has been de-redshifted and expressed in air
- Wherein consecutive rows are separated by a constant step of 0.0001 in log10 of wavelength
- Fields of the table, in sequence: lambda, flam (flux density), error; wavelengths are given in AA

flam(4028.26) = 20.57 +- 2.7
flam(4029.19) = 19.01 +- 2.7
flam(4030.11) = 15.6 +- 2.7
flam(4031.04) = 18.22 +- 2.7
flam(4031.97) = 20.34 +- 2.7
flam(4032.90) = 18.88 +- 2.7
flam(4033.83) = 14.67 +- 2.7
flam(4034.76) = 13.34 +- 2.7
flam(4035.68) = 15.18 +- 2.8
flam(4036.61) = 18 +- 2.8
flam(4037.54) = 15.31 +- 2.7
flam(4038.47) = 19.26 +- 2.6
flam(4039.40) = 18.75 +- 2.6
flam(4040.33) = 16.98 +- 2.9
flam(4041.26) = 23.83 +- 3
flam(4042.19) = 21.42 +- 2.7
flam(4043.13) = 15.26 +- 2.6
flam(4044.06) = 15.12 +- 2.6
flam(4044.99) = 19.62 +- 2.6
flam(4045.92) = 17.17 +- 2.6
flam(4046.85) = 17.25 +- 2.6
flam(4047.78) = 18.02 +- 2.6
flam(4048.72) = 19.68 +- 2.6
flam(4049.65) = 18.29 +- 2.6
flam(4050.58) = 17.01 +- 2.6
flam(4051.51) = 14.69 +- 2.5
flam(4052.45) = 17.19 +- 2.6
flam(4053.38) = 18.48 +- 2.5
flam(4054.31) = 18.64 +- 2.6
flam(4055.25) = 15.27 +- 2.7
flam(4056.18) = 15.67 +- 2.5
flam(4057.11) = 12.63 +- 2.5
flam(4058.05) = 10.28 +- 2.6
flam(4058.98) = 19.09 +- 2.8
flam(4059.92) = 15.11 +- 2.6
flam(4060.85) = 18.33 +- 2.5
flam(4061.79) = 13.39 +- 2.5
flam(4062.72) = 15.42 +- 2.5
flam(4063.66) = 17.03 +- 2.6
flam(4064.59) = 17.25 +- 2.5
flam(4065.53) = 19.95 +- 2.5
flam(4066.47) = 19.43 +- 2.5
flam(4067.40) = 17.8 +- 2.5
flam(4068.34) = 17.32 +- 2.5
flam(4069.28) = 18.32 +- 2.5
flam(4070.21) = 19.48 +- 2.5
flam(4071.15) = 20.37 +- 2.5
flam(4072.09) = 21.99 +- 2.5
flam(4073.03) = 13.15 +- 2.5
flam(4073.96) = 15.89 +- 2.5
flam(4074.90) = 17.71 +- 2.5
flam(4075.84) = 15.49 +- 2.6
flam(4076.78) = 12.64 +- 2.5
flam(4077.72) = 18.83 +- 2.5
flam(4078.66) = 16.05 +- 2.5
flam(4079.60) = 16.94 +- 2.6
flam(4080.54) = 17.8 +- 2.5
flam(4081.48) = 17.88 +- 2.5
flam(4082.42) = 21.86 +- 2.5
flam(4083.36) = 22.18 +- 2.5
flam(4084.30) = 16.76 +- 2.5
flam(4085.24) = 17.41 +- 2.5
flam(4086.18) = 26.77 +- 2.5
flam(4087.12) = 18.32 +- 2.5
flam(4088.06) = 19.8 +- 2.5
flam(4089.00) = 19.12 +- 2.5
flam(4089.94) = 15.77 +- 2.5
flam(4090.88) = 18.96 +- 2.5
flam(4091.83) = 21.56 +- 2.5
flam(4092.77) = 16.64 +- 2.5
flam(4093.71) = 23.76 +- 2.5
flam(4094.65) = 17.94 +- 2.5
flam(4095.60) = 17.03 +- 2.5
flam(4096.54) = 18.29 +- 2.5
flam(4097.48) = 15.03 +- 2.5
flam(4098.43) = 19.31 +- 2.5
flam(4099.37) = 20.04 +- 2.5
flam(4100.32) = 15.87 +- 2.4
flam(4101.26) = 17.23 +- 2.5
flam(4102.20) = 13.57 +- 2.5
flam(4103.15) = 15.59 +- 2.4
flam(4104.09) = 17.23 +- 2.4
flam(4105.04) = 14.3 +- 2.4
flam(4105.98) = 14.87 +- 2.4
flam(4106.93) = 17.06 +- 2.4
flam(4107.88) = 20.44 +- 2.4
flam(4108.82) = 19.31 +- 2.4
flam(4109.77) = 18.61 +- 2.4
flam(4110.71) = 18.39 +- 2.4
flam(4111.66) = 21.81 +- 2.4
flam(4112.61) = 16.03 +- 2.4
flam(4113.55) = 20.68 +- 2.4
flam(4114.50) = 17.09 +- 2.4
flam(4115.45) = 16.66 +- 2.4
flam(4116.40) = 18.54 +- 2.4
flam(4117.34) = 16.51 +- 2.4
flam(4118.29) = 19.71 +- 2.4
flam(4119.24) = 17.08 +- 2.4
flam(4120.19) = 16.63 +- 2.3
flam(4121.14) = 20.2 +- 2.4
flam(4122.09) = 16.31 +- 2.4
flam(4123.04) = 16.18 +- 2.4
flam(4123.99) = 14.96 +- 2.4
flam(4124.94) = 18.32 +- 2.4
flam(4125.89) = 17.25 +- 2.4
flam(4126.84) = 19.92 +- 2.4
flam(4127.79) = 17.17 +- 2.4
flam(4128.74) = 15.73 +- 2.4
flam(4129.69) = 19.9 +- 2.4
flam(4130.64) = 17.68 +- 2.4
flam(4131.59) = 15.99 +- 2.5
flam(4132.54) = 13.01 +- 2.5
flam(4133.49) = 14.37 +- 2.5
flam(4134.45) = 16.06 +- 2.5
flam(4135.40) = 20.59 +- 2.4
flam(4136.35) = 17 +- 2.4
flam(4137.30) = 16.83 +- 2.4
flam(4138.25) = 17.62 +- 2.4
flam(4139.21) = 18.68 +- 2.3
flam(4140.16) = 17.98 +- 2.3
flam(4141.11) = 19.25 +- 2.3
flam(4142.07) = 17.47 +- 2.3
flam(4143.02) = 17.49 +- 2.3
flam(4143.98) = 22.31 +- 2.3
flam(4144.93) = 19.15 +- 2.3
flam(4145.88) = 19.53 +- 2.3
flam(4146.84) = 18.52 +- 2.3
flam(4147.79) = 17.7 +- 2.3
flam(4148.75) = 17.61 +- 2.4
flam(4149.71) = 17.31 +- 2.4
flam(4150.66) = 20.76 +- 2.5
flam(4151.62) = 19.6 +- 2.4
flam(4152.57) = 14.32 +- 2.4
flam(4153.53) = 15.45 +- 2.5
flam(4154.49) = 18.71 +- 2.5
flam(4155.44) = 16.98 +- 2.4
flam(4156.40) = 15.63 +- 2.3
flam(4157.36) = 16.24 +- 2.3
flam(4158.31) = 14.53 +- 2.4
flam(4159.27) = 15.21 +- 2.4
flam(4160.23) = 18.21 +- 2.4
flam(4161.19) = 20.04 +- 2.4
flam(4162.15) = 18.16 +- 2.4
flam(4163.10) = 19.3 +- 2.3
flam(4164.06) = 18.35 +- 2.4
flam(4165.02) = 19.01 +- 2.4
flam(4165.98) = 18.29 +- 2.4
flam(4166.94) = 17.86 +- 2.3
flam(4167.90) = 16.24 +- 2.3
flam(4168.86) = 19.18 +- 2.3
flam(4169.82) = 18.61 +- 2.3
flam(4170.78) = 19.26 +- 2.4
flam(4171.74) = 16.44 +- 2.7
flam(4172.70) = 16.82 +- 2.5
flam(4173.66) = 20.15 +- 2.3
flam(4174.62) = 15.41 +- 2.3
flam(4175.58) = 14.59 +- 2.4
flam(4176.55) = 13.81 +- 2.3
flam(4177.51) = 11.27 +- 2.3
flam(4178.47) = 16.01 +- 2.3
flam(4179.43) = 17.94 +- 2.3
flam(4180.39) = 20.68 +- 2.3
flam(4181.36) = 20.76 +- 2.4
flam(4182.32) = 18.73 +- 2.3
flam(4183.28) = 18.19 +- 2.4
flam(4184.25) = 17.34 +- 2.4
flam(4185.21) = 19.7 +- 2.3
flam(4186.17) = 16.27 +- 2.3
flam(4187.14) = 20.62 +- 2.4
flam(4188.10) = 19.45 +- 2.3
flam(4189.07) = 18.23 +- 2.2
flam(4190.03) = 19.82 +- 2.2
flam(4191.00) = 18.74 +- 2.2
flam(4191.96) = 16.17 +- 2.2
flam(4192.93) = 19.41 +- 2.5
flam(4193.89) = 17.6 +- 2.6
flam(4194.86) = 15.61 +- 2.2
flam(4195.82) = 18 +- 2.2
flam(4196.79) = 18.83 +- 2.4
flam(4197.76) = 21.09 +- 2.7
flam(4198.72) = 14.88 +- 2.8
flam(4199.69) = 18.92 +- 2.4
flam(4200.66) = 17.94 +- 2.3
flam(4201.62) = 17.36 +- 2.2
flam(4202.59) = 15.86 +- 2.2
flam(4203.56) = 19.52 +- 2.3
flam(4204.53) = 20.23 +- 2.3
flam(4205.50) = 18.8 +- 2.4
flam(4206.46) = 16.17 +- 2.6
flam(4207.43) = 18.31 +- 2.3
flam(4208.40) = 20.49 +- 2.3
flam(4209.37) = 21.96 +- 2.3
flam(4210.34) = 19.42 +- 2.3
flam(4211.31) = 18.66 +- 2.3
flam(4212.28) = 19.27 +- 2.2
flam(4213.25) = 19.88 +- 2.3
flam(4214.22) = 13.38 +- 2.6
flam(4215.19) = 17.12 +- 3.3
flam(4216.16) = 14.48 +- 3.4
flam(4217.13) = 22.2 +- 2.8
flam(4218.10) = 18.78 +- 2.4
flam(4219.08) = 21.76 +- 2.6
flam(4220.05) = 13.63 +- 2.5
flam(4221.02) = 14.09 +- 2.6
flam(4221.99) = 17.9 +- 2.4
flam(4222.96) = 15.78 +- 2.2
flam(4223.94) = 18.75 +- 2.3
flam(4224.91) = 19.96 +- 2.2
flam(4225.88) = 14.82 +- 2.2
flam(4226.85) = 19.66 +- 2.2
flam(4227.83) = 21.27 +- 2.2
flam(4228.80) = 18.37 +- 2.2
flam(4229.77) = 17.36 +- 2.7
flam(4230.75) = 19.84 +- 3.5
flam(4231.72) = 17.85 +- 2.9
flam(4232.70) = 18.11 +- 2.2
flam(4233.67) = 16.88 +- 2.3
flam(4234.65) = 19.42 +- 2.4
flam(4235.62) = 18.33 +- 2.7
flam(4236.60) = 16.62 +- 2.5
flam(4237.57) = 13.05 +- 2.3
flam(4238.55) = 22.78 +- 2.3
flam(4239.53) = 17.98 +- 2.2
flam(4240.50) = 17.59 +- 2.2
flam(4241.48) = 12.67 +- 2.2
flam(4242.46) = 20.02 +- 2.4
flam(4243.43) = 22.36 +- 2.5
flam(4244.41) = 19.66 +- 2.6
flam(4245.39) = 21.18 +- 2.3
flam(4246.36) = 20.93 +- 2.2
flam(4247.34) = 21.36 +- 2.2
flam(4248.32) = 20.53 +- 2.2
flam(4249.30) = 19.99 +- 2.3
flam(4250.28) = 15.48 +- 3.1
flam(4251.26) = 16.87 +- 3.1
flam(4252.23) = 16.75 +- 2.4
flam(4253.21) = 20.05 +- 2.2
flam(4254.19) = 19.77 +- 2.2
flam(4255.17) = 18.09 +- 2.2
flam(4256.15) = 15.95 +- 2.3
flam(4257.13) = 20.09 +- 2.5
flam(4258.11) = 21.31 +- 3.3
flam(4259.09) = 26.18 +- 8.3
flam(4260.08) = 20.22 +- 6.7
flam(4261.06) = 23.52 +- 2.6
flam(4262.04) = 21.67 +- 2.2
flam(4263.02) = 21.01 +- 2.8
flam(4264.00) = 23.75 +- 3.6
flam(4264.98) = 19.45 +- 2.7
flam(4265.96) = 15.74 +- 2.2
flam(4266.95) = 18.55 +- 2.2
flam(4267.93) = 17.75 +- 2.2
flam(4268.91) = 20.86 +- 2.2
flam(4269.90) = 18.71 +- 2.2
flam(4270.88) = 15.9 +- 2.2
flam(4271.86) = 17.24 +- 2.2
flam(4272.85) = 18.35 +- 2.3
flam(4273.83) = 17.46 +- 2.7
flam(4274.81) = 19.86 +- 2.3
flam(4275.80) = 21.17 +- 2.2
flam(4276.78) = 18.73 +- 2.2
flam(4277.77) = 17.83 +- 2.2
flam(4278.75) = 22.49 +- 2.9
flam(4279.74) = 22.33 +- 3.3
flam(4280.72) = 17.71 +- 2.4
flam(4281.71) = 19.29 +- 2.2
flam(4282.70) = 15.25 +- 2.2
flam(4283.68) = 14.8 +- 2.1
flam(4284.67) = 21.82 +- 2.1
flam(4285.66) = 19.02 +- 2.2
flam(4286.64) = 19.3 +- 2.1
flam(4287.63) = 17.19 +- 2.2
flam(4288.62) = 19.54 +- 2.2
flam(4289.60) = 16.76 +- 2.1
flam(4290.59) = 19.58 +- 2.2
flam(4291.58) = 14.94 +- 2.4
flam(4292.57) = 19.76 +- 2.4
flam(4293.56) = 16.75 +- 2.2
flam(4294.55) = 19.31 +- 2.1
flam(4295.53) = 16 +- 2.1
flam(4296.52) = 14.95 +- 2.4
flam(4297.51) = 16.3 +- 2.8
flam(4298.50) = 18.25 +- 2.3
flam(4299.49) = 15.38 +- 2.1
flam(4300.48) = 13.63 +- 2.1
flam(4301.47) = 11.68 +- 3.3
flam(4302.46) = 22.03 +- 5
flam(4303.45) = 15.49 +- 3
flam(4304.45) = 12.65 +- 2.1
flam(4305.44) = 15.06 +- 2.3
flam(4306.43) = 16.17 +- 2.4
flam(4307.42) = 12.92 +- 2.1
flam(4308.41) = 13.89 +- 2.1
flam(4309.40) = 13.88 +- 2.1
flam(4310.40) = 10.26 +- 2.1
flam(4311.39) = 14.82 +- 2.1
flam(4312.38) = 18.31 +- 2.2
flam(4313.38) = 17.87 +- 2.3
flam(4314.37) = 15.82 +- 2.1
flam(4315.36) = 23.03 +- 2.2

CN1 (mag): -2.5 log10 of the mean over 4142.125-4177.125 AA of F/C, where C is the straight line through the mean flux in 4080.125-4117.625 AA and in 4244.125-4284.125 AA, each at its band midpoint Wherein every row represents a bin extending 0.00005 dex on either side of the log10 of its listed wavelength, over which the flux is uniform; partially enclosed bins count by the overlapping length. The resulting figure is 0.06 mag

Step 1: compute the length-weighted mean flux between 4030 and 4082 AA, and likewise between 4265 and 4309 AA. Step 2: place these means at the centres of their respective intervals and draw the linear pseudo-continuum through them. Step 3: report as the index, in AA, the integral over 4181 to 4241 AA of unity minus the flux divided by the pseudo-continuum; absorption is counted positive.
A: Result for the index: -2.9 AA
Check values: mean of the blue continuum 17.2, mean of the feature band 18.2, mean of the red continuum 17.5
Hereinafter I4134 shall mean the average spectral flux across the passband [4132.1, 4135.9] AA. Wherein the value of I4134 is 16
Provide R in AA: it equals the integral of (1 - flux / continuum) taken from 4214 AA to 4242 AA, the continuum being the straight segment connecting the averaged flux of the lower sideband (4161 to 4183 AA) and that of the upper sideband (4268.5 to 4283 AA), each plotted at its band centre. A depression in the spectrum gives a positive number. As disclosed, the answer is 1.06 AA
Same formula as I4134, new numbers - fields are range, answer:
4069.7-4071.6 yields 19.9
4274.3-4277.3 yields 19.9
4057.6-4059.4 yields 14.6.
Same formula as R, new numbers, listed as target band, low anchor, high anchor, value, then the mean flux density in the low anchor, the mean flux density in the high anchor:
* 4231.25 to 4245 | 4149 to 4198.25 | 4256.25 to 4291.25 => 0.5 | 17.7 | 19.4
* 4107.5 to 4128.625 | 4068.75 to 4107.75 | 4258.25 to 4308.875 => -0.1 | 17.9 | 18.1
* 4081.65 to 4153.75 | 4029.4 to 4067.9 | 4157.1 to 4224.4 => -2.1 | 17.2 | 17.9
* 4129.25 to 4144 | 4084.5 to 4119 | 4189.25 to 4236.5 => 0.6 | 18.2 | 18.2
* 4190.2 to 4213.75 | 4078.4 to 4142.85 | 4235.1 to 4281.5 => 0.3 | 17.9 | 19.3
